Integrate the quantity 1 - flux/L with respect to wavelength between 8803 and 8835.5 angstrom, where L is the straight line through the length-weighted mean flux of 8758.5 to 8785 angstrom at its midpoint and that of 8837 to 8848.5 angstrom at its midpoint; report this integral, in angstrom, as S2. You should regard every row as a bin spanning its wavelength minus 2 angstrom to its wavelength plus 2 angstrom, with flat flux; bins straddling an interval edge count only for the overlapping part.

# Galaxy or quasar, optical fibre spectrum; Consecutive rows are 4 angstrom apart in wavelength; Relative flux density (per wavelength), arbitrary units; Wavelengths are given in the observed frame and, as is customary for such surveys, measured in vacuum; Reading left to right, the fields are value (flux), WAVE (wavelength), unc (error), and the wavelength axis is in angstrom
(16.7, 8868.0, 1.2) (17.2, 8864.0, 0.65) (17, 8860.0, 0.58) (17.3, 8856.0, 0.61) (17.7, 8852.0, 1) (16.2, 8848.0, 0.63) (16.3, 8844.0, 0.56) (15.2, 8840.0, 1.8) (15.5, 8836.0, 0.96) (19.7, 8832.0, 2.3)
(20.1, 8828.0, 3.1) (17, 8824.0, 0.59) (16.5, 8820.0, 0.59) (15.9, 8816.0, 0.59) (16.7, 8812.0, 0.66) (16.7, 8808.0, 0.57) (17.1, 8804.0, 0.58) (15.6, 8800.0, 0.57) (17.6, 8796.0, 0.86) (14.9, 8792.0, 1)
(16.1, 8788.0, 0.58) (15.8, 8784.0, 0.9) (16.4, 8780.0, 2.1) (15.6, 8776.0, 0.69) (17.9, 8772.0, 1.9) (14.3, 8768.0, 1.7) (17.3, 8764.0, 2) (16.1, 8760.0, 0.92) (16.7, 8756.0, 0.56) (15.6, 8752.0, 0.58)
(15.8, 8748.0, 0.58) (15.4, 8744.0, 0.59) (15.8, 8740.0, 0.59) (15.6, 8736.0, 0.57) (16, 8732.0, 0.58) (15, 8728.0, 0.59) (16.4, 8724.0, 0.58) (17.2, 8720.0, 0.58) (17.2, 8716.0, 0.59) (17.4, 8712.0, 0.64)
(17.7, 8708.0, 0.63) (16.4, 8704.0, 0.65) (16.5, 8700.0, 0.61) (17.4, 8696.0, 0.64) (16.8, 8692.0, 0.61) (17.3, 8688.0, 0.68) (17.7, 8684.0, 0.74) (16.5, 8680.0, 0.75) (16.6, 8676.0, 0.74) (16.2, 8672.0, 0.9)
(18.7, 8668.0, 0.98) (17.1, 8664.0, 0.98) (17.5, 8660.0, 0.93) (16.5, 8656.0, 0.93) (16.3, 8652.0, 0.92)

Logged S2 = -2.91 angstrom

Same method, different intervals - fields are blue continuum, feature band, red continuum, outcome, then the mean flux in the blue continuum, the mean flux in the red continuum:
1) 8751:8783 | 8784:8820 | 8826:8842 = 1.40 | 16.2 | 17.6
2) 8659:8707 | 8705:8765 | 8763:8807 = 1.10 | 17.1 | 16.2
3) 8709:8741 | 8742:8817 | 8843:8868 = 1.97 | 16.4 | 17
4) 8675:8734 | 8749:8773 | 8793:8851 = 0.85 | 16.8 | 16.8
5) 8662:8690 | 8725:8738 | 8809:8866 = 1.15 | 17.2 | 17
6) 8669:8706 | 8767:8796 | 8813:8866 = 1.61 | 16.9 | 17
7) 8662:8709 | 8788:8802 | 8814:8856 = 0.81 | 17.1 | 17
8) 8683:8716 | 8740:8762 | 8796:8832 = 1.58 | 17.1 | 17.1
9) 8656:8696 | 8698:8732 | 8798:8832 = 0.89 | 17.1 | 17.1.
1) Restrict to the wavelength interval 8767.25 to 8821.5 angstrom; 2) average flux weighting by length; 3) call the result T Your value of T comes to 16.3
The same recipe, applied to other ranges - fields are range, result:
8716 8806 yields 16.1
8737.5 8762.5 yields 15.9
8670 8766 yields 16.5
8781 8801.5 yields 16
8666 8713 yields 17.1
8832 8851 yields 16.3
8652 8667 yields 17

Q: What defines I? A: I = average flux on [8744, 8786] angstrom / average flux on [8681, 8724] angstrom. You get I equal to 0.94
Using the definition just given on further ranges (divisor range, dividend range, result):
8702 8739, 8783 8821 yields 0.99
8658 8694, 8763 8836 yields 0.97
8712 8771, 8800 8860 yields 1.05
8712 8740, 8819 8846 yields 1.06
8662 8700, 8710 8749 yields 0.95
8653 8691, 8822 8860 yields 1.01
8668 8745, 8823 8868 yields 1.03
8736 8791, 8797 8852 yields 1.05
